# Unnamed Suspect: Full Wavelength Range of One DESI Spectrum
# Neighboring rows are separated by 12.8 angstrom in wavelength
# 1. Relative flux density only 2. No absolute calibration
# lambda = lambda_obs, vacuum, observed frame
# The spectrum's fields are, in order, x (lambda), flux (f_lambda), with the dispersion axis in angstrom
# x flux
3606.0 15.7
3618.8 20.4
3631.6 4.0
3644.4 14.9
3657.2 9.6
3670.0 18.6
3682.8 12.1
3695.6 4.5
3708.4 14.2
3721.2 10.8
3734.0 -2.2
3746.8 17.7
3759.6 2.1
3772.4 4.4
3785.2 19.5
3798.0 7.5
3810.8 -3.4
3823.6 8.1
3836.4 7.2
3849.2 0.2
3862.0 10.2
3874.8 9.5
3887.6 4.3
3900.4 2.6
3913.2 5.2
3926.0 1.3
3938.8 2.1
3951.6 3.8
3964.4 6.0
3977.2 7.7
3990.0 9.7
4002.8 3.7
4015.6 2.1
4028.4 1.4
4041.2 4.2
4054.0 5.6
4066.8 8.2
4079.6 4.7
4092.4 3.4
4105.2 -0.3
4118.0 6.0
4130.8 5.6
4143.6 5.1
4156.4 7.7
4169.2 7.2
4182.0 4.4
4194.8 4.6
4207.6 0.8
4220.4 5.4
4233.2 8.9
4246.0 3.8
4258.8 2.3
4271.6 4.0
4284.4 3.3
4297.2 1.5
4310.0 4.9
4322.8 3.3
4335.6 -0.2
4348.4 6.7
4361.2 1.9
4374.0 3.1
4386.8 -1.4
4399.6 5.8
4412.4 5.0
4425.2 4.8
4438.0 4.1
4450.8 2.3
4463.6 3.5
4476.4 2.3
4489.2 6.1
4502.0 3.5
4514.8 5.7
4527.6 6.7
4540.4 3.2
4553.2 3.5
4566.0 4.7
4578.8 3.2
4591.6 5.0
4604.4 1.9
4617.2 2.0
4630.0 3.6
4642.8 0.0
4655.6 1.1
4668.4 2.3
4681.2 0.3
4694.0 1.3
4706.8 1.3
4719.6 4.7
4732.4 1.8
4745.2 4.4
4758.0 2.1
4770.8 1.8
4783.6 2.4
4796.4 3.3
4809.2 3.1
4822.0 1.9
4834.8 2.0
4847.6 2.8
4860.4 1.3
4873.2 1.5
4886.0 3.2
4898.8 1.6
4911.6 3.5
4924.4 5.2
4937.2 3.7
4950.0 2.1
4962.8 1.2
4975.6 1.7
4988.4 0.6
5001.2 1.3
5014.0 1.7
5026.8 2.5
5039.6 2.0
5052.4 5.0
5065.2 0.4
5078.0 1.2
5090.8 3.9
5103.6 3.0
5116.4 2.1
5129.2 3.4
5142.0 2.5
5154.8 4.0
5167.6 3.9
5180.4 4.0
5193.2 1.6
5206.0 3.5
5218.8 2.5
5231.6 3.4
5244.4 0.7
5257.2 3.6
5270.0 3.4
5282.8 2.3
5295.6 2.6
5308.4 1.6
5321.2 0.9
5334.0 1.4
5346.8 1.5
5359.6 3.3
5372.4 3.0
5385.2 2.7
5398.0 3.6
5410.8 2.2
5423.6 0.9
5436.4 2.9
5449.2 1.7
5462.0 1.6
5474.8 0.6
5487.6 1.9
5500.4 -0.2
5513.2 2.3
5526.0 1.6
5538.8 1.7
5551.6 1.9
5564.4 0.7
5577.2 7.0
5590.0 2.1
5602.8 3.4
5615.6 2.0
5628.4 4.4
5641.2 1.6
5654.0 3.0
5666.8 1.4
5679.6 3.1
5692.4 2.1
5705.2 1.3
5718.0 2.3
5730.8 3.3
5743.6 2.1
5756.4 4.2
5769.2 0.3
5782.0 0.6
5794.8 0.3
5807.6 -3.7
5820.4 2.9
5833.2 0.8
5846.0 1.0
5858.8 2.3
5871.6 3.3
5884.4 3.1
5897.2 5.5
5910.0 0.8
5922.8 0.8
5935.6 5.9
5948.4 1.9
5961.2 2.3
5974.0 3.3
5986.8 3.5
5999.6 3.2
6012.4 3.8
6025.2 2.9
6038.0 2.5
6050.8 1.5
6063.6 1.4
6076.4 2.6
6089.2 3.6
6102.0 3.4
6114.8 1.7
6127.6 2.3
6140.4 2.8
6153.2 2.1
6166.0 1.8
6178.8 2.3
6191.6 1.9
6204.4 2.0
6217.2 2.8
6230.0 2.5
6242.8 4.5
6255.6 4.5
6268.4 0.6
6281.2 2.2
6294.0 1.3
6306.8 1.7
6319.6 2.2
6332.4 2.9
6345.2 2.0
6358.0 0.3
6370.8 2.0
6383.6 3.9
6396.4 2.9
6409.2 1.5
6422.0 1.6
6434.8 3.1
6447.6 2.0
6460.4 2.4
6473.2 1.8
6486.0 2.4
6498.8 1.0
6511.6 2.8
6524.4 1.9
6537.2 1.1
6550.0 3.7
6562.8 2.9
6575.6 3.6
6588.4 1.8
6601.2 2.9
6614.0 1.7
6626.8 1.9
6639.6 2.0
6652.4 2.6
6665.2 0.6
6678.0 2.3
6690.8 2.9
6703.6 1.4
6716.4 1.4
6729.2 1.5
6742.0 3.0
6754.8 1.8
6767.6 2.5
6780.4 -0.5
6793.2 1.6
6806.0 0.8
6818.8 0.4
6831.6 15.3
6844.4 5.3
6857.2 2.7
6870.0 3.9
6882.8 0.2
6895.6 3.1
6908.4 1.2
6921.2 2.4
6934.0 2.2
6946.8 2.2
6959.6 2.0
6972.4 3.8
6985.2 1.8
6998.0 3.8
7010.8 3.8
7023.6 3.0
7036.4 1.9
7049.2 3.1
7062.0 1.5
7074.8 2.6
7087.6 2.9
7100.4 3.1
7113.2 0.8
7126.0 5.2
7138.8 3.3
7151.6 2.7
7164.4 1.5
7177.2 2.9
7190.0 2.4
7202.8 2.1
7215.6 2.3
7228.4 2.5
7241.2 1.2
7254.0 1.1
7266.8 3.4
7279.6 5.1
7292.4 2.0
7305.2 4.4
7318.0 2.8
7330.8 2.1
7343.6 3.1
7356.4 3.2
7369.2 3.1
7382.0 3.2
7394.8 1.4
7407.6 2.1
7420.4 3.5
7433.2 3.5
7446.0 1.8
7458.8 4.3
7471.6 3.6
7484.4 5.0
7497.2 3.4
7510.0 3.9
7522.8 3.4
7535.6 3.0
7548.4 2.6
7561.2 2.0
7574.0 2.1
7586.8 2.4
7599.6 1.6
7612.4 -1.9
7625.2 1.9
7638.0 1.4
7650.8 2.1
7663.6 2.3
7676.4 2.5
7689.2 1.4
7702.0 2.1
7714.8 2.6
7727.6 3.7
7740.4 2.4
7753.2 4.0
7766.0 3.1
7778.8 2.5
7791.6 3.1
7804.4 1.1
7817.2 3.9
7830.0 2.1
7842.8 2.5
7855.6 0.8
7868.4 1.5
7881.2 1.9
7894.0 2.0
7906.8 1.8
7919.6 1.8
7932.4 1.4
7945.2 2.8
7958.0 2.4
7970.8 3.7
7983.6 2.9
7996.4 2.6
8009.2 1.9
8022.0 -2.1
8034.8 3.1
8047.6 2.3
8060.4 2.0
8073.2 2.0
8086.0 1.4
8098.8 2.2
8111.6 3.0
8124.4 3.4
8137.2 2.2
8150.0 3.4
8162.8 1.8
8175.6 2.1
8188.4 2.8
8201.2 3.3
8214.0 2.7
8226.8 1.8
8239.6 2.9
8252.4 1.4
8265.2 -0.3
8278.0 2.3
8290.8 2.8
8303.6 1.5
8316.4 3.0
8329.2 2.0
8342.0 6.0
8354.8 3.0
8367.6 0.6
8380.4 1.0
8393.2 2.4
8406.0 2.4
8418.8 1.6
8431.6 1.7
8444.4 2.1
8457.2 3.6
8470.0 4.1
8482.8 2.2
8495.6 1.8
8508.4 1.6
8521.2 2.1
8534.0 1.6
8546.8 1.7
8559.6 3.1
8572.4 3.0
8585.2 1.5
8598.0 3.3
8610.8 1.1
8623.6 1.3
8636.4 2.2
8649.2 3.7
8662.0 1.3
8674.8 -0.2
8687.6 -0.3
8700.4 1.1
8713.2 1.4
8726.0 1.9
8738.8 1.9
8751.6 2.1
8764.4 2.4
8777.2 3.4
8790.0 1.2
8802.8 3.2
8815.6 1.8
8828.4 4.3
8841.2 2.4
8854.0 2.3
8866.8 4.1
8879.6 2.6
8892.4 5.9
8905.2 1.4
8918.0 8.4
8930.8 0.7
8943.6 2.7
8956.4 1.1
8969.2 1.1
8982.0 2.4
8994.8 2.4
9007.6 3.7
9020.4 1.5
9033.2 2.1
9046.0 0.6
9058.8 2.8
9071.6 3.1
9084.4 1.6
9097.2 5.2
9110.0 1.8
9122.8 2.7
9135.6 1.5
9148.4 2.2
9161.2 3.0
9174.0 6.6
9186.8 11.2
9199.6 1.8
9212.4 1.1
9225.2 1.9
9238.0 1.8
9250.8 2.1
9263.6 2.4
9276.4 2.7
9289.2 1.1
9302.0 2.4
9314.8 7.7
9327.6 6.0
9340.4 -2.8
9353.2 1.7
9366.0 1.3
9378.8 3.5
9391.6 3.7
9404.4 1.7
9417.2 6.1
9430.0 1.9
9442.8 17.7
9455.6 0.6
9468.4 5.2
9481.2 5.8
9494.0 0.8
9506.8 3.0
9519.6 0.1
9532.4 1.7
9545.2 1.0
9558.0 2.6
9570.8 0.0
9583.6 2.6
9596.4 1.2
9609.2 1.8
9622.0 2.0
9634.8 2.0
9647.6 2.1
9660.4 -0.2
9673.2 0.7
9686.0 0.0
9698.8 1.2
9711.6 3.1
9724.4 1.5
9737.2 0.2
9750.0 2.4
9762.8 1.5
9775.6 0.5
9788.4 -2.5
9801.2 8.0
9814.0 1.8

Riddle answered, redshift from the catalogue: 0.833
